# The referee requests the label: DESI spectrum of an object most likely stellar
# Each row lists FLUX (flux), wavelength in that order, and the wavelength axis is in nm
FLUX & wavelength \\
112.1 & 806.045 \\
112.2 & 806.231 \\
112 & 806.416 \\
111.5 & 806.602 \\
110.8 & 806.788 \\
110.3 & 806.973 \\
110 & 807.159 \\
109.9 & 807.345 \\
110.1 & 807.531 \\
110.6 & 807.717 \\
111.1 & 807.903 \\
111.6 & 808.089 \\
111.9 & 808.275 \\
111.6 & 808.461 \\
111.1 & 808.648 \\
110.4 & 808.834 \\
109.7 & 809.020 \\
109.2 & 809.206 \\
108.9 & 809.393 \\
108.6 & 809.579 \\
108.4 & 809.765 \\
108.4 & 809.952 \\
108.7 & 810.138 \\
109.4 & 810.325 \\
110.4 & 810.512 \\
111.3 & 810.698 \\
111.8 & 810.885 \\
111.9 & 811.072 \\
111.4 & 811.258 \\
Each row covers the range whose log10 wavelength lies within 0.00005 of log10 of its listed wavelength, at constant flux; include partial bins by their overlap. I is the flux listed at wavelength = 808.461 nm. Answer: 111.6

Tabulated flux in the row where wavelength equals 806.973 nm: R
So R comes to 110.3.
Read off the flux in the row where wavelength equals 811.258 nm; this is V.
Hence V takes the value 111.4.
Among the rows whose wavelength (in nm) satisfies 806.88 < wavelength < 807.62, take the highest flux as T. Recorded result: 110.3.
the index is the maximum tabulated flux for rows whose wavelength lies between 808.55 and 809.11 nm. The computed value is 111.1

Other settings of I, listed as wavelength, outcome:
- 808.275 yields 111.9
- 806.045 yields 112.1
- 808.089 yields 111.6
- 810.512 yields 110.4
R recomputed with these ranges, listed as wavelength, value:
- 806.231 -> 112.2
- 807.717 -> 110.6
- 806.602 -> 111.5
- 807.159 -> 110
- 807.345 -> 109.9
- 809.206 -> 109.2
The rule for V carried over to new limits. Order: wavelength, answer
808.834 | 110.4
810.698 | 111.3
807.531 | 110.1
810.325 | 109.4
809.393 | 108.9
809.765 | 108.4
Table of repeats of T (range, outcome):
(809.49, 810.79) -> 111.3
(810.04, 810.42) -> 109.4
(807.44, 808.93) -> 111.9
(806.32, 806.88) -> 112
